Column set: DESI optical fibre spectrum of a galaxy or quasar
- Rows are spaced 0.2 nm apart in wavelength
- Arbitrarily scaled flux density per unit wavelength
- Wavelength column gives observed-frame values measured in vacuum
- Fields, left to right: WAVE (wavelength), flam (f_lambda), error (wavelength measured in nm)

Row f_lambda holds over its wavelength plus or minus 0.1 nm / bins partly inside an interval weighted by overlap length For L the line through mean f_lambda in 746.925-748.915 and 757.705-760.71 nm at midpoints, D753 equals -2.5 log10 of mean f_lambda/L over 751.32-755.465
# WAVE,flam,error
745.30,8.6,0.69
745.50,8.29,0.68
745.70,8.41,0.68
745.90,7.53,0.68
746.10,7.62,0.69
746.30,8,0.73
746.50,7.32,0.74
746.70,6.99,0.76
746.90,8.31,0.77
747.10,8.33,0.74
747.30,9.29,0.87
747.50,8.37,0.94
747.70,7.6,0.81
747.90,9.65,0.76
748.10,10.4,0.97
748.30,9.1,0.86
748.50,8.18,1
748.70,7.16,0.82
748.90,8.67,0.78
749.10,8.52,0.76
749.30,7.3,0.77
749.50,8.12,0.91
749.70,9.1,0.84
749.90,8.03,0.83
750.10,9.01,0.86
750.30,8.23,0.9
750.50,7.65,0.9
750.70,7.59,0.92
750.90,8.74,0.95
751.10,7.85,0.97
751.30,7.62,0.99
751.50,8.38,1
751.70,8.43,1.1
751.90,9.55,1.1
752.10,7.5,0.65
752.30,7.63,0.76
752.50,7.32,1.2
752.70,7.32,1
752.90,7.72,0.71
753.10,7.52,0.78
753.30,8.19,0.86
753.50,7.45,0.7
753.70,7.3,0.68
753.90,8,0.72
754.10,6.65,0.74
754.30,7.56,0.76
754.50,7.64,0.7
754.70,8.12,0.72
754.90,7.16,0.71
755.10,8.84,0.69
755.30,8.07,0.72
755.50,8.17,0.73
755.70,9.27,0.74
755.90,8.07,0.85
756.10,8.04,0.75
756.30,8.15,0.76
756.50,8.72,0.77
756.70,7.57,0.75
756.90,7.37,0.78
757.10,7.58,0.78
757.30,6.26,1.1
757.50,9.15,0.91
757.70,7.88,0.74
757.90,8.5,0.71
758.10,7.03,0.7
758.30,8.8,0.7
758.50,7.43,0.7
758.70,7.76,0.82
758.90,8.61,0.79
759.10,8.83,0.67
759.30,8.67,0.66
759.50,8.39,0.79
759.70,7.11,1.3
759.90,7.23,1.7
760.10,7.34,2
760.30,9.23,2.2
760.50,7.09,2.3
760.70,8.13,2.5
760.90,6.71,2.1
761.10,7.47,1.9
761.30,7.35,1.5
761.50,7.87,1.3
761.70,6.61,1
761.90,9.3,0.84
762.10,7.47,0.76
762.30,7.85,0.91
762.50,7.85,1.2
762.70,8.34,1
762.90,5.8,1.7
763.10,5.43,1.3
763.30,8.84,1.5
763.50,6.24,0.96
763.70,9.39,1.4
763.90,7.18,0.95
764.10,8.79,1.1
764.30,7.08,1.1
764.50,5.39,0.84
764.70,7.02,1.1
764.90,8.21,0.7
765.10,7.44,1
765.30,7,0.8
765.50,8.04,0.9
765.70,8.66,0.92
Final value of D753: 0.07 mag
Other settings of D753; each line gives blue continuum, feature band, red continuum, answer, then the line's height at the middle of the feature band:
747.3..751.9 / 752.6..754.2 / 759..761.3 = 0.09 mag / 8.19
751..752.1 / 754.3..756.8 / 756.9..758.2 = -0.03 mag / 7.9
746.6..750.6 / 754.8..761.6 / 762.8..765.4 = -0.04 mag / 7.67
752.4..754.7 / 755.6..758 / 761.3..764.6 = -0.07 mag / 7.51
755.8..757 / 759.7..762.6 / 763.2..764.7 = 0.00 mag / 7.69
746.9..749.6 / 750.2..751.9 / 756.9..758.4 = 0.02 mag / 8.31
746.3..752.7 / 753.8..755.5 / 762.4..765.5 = 0.02 mag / 7.92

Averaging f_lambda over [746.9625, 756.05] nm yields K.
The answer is 8.14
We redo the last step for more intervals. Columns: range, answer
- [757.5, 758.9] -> 8.04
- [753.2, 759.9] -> 7.94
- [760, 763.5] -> 7.53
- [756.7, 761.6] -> 7.82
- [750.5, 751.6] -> 8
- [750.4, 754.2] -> 7.81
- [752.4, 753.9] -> 7.58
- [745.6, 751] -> 8.27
